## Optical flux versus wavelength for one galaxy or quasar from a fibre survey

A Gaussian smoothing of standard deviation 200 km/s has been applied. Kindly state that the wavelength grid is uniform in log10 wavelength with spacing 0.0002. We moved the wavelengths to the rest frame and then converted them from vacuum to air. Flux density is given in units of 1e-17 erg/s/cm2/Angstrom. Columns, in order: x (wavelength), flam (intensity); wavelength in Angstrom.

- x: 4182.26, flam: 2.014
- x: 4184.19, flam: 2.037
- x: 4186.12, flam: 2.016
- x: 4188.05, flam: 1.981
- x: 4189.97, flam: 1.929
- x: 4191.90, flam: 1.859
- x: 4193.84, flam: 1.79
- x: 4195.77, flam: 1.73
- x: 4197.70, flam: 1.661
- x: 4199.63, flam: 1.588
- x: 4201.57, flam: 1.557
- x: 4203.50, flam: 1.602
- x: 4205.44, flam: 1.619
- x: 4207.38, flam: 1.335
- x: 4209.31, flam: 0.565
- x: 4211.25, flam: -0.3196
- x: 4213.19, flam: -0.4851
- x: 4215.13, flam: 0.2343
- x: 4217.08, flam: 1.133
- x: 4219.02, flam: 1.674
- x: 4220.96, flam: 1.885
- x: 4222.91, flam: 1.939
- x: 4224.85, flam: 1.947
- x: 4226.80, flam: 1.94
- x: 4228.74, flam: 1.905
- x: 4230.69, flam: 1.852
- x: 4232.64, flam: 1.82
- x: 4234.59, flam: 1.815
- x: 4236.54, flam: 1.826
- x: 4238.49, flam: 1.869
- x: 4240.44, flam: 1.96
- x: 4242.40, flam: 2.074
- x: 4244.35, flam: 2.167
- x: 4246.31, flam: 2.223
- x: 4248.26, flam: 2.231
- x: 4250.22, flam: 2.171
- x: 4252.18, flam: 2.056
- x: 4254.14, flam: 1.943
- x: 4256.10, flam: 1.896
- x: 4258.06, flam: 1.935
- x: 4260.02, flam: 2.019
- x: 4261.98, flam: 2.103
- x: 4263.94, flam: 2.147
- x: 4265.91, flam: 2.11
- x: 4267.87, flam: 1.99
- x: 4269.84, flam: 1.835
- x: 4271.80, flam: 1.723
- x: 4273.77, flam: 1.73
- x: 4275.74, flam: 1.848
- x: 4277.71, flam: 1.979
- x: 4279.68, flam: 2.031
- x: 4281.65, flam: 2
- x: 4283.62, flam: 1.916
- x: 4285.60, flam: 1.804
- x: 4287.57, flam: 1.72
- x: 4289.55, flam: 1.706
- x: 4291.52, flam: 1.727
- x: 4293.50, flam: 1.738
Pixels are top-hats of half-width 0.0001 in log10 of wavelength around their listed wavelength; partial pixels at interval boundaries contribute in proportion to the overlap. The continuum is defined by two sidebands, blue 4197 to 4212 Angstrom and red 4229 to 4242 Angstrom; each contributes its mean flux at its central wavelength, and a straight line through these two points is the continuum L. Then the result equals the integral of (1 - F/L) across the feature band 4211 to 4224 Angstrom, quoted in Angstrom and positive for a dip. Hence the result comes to 5.2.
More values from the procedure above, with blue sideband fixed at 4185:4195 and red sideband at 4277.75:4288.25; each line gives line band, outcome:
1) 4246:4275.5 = -1.4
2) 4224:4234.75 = 0.1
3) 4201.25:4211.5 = 4.2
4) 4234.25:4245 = -0.2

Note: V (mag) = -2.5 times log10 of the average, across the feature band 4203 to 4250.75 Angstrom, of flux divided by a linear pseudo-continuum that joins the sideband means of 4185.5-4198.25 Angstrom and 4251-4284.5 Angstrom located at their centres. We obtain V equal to 0.22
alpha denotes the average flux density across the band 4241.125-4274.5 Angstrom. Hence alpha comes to 2.02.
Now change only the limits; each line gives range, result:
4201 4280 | 1.7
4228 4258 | 1.99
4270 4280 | 1.85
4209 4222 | 0.681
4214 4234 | 1.62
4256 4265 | 2.03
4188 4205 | 1.73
